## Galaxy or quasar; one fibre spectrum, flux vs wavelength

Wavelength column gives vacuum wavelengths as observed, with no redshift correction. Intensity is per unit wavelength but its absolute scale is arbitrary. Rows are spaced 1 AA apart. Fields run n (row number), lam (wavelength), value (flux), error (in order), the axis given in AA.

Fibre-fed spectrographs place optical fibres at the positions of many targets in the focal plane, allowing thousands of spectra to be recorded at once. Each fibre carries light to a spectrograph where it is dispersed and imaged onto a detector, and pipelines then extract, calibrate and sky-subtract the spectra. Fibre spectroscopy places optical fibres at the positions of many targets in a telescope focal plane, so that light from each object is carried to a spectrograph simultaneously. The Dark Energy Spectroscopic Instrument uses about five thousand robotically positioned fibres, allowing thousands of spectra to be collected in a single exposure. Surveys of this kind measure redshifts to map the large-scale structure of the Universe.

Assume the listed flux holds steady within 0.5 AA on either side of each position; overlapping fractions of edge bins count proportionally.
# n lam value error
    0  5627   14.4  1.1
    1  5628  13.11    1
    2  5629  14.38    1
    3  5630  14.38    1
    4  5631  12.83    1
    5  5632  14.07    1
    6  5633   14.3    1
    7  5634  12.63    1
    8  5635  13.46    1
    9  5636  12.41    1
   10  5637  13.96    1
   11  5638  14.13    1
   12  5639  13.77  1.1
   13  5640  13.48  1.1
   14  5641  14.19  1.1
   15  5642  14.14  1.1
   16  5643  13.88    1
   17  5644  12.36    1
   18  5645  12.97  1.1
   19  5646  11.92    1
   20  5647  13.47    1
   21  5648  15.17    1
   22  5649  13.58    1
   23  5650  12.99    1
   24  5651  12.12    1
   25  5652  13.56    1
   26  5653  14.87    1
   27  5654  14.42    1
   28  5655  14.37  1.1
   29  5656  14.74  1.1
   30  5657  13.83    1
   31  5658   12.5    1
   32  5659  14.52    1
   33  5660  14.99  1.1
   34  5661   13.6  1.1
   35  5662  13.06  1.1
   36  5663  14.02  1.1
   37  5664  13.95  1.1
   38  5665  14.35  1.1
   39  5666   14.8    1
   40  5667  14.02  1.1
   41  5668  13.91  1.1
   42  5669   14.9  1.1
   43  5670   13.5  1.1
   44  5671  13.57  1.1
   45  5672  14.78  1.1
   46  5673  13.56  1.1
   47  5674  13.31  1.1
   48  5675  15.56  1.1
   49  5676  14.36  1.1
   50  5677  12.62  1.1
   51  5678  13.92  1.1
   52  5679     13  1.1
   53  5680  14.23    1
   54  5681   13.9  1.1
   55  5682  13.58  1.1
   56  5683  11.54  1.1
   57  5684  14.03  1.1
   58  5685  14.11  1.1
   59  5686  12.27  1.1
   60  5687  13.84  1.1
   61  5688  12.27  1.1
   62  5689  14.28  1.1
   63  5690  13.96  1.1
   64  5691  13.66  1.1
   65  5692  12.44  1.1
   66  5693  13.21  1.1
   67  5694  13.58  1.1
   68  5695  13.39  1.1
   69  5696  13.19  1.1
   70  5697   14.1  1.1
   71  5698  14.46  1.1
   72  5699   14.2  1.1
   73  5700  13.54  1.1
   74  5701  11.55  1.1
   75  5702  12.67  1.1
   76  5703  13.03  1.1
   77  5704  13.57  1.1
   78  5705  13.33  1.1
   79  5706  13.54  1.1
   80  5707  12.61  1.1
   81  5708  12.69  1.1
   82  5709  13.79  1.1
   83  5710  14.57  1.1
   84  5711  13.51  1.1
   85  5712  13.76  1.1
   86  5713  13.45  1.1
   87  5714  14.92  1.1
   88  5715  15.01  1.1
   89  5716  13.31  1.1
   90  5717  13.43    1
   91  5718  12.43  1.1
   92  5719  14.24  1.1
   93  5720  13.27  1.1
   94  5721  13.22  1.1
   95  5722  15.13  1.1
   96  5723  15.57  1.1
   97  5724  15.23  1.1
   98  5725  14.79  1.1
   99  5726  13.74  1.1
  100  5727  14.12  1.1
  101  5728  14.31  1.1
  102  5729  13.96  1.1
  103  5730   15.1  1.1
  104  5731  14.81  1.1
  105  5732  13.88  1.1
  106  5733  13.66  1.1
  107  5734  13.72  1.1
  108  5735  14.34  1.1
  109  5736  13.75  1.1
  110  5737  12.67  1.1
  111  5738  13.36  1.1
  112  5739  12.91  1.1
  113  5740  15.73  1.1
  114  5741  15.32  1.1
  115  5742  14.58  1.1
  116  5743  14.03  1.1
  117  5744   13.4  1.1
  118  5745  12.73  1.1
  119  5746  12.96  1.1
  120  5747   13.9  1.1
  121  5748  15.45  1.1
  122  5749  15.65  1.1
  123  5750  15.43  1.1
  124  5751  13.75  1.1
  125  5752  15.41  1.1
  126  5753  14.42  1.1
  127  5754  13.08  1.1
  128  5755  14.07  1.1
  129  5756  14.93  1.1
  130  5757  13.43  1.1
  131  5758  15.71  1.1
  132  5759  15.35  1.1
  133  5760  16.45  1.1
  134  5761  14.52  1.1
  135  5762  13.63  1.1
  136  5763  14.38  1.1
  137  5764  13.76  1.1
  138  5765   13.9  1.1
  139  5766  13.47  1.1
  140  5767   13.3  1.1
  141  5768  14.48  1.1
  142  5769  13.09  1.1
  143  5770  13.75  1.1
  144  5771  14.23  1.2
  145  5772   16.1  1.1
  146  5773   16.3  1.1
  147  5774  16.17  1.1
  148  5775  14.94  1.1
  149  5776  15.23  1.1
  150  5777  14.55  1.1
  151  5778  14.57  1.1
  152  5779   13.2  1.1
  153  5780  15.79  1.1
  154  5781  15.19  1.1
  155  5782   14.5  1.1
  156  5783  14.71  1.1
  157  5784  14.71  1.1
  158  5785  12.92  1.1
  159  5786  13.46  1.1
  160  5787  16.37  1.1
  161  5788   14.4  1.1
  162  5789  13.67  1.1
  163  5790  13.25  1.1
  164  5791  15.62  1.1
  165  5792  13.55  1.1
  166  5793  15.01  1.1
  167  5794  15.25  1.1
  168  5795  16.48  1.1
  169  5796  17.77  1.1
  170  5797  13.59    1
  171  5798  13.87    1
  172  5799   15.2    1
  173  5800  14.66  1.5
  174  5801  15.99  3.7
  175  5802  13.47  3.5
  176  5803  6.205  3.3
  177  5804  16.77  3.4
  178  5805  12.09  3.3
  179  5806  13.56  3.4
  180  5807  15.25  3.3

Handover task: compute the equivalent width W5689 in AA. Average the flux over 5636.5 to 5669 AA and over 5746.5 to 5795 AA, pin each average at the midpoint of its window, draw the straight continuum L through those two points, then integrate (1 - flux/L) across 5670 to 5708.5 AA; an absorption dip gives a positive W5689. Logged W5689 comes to 1.6 AA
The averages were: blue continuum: 13.8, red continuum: 14.6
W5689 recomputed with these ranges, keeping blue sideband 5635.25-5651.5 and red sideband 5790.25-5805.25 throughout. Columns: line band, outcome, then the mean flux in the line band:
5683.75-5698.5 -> 0.2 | 13.5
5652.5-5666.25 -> -0.6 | 14.1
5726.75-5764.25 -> -0.6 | 14.3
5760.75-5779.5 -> -0.2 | 14.4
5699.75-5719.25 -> 0.6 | 13.4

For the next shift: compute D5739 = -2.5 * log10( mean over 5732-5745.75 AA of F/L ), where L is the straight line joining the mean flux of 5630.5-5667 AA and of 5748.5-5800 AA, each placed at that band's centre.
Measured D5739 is 0.04 mag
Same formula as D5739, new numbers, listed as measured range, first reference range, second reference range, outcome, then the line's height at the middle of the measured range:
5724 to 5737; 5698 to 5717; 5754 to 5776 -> -0.018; 13.9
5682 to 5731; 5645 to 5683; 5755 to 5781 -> 0.037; 14.2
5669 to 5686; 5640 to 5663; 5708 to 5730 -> 0.010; 13.8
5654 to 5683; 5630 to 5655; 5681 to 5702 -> -0.039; 13.5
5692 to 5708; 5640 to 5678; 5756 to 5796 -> 0.067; 14.1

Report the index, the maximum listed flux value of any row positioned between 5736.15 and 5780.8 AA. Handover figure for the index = 16.45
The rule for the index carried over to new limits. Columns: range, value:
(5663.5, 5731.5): 15.57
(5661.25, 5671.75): 14.9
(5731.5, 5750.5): 15.73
